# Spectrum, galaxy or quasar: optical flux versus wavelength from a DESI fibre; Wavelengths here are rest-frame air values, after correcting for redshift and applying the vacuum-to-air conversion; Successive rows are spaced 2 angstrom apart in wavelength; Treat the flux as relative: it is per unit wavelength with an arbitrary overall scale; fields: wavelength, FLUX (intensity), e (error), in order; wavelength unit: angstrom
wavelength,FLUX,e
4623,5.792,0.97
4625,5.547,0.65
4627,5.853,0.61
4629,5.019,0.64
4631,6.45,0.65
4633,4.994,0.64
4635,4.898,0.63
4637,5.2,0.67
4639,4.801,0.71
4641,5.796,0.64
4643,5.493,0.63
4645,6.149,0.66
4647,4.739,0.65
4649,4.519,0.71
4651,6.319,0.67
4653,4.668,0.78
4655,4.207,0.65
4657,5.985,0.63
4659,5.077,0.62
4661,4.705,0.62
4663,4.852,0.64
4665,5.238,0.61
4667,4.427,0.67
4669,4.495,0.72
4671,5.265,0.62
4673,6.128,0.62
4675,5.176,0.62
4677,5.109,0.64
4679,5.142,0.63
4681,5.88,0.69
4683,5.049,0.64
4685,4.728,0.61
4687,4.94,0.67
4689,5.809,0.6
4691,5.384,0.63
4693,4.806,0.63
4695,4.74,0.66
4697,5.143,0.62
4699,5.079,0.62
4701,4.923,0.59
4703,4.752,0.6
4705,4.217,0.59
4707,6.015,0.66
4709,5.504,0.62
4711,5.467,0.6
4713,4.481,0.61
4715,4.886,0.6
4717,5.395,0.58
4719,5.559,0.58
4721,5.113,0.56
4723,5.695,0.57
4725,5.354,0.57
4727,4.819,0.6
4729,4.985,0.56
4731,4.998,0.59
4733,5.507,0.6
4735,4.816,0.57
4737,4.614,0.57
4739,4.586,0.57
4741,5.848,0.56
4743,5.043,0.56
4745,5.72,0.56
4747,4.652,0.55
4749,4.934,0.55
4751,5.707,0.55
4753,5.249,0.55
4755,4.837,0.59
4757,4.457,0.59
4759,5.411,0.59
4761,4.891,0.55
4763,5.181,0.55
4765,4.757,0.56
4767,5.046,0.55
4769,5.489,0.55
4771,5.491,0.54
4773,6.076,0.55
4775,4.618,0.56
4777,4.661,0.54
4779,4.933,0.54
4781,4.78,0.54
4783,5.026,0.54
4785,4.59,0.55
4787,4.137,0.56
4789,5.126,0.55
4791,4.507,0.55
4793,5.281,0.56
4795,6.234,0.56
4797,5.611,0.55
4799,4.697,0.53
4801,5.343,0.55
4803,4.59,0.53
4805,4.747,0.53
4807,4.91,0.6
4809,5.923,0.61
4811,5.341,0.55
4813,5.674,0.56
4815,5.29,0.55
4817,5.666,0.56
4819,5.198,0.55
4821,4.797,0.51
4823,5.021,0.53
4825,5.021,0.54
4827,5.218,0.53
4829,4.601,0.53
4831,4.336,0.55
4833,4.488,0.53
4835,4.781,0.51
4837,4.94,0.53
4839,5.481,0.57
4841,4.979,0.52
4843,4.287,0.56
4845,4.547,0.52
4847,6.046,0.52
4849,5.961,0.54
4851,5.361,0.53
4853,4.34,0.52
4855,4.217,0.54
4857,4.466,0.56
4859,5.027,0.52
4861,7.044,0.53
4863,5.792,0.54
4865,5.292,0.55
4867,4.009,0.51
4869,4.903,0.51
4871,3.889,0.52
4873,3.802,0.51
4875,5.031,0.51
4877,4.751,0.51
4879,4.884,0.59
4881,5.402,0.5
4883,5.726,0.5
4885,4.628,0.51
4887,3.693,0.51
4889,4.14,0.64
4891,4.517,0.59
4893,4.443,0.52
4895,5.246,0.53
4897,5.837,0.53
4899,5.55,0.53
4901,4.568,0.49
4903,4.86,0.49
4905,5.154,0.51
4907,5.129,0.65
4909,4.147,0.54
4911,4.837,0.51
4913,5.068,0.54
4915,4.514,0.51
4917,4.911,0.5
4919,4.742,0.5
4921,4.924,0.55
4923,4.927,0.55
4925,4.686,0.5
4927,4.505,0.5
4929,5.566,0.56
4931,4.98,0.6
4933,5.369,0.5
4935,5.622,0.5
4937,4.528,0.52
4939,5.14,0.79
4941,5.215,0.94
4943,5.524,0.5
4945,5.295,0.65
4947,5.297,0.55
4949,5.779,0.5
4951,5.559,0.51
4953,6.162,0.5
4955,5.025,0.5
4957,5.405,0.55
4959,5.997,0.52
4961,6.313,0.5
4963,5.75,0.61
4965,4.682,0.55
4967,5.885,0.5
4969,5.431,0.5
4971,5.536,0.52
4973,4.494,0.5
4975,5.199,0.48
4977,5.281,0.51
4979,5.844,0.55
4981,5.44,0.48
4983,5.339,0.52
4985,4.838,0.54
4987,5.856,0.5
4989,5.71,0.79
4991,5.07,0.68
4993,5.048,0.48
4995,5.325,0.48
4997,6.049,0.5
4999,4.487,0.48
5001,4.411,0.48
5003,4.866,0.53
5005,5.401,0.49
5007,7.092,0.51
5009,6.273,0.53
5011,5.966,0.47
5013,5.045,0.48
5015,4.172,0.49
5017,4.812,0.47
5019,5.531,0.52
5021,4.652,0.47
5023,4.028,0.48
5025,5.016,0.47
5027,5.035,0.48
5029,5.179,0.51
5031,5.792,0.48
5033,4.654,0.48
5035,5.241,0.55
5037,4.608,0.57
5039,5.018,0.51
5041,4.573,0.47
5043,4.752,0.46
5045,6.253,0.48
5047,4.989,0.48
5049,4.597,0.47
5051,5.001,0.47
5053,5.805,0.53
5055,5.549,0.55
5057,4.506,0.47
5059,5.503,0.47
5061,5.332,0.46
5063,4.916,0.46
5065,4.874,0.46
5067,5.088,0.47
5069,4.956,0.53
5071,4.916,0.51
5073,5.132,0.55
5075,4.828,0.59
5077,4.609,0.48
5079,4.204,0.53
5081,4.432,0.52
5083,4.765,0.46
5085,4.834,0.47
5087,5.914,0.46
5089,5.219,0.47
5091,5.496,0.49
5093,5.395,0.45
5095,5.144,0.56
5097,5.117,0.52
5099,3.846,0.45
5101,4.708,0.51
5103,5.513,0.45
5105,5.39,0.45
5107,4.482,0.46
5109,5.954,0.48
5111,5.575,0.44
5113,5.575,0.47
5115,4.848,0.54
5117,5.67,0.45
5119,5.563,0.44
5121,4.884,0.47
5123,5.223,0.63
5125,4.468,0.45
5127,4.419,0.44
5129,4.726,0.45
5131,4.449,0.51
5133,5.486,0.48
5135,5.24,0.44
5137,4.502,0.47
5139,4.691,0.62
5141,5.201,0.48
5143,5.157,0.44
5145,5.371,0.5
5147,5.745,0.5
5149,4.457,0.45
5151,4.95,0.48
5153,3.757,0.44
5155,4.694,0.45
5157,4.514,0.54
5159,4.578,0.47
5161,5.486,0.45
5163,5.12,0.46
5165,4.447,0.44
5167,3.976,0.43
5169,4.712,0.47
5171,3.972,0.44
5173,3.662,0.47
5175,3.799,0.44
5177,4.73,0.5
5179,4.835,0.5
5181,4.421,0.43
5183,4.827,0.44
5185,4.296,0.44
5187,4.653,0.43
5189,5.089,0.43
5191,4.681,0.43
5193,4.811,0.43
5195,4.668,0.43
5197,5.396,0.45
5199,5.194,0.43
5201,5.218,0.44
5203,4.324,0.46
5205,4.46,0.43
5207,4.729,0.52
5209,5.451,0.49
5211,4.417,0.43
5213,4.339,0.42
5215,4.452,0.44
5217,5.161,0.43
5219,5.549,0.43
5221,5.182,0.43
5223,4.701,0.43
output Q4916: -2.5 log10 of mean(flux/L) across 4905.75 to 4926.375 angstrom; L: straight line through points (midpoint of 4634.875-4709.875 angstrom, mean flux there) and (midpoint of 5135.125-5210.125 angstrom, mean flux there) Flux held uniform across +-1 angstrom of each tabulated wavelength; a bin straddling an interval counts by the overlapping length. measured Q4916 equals 0.03 mag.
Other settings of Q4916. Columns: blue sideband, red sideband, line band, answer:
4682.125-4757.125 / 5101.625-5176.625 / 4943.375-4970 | -0.125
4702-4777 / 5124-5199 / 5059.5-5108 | -0.040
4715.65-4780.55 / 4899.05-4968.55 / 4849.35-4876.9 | 0.061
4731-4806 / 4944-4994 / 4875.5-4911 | 0.093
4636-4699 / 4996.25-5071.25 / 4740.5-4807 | 0.017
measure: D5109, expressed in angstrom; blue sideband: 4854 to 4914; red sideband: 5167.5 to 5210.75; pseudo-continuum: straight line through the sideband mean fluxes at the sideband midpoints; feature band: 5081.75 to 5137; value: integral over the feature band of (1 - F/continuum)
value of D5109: -4.52 angstrom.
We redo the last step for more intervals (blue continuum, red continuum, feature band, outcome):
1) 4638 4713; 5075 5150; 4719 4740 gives 0.2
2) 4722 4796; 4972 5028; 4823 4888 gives 2.9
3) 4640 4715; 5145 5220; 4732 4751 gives -0.1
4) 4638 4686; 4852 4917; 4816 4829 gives -0.5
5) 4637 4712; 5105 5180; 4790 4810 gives -0.4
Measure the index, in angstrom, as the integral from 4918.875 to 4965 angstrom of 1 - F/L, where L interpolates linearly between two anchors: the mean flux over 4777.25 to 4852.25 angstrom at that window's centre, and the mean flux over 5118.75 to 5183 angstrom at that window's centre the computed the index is -3.60 angstrom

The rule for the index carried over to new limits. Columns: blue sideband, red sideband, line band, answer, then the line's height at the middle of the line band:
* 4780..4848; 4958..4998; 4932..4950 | 0.2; 5.36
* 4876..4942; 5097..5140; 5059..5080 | 0.3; 4.99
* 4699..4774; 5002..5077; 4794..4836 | 0.2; 5.14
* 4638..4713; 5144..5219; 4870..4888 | 1.2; 4.97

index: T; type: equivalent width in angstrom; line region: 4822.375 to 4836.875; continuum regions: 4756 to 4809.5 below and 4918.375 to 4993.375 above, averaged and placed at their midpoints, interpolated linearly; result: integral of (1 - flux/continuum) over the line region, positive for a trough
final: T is 1.0 angstrom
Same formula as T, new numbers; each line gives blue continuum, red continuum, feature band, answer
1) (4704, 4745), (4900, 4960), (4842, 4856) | 0.5 angstrom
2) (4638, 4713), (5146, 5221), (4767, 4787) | 0.1 angstrom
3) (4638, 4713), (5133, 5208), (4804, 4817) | -0.8 angstrom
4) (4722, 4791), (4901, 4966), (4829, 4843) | 0.9 angstrom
